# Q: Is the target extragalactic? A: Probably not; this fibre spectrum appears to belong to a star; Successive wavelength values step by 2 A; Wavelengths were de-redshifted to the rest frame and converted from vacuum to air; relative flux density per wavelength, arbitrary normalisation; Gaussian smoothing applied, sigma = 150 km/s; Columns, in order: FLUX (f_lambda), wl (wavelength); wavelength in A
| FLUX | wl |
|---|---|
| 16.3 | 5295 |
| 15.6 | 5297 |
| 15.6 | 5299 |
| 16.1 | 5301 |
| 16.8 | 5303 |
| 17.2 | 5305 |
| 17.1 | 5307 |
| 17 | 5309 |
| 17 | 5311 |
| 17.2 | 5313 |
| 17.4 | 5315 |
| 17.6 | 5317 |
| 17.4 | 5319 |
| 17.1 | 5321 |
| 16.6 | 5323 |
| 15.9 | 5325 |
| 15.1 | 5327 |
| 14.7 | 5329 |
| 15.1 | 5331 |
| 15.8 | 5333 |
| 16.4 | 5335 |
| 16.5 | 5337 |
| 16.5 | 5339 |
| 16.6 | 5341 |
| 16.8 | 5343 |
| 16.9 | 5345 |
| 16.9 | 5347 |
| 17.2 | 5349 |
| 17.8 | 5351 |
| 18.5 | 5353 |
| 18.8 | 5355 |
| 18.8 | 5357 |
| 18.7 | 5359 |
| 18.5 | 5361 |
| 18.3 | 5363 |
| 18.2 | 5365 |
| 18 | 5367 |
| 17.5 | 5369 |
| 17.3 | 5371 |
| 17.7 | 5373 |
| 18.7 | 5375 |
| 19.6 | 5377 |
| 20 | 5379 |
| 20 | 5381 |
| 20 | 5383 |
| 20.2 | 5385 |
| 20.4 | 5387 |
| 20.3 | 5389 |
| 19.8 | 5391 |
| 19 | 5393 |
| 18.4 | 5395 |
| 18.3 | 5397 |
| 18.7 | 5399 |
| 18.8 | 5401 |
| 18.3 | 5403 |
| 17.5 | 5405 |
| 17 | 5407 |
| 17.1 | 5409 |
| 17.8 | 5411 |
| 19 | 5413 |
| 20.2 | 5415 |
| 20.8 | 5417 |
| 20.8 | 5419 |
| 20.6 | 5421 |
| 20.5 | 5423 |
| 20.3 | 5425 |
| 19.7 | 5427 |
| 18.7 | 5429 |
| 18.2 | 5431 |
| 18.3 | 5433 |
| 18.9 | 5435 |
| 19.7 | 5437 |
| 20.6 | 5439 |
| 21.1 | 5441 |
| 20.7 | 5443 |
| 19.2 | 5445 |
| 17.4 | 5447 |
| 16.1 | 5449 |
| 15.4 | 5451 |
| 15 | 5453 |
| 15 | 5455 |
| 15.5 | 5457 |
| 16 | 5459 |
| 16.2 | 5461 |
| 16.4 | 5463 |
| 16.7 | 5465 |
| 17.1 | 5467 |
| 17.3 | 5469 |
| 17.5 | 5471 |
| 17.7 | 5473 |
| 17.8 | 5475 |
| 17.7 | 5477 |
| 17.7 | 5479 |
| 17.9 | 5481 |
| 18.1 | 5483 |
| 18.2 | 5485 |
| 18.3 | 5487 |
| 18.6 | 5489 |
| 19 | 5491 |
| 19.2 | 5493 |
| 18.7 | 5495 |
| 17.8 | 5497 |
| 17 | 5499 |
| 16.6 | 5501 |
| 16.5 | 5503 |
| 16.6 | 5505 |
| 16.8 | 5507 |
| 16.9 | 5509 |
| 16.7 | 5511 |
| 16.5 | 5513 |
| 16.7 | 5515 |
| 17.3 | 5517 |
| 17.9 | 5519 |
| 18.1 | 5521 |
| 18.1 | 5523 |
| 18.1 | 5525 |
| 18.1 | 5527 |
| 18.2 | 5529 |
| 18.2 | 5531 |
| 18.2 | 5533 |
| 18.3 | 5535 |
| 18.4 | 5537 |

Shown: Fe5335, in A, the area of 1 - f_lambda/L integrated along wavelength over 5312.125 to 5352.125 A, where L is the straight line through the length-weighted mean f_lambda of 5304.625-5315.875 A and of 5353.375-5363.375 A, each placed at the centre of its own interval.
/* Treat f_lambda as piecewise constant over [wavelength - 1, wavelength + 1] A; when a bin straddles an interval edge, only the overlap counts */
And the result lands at 2.8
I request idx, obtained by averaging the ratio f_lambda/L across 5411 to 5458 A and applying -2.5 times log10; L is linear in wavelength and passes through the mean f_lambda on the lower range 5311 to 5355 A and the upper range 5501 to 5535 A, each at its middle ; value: -0.099 mag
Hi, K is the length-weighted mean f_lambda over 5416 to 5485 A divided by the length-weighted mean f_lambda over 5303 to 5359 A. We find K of 1.1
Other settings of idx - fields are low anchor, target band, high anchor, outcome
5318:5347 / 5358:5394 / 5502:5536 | -0.15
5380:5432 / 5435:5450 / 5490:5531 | -0.03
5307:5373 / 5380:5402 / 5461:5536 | -0.13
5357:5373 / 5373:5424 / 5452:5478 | -0.10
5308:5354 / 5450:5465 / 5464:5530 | 0.11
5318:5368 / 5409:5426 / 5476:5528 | -0.14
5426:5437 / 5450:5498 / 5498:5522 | 0.03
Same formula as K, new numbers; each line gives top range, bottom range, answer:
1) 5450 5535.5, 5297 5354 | 1.04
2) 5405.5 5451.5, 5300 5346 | 1.15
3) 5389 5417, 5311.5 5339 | 1.14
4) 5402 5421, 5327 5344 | 1.18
